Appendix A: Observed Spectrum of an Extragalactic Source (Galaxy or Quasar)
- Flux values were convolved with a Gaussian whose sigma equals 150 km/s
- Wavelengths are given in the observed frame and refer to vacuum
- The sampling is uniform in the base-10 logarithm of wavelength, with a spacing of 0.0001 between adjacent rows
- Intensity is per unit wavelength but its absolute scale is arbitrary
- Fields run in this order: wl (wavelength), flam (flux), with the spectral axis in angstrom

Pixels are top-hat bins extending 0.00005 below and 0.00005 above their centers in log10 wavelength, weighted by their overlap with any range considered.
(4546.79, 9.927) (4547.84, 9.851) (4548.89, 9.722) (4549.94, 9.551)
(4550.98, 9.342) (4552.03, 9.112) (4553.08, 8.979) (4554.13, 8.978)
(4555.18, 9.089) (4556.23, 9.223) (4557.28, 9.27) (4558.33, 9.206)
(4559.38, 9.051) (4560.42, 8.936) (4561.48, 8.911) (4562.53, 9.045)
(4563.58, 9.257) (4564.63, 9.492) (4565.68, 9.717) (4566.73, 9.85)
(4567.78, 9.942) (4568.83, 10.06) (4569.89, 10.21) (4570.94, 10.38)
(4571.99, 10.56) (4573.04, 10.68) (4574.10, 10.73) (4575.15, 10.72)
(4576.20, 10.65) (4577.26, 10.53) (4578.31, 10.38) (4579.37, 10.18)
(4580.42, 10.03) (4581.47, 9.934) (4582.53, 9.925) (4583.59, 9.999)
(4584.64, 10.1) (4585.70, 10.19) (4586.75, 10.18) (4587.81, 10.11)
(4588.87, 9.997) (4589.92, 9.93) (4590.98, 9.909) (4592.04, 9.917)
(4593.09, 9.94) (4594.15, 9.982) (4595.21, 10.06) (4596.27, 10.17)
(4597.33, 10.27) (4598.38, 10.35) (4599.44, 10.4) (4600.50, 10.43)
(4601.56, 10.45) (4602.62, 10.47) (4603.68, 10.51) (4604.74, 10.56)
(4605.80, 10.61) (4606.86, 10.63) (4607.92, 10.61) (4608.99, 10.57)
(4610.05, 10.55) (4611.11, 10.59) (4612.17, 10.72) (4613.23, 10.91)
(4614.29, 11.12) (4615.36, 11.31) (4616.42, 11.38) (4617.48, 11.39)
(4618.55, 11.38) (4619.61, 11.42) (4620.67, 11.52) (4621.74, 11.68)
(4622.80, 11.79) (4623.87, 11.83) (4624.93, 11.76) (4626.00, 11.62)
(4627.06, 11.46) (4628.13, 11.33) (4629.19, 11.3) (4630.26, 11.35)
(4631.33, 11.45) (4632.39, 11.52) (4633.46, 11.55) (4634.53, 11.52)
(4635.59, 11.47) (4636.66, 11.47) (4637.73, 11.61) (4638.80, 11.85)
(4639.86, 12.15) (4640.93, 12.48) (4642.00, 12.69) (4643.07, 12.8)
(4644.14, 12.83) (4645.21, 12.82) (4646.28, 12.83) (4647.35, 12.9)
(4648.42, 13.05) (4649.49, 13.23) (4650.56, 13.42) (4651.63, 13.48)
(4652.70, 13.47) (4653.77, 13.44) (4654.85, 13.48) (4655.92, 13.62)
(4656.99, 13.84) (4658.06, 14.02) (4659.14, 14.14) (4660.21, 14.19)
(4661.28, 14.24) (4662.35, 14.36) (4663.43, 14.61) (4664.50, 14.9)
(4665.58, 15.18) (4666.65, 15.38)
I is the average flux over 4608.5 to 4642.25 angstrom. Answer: 11.5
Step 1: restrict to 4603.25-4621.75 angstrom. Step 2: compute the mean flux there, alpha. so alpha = 11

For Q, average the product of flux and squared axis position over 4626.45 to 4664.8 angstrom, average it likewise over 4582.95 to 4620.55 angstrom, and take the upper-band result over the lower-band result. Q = 1.24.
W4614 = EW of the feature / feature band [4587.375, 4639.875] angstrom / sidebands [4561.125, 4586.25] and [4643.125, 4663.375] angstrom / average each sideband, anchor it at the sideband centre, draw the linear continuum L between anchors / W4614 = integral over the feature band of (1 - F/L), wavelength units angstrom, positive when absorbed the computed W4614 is 3.9 angstrom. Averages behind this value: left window 10.1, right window 13.5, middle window 10.9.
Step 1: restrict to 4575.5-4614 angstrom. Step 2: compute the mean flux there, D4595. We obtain 10.3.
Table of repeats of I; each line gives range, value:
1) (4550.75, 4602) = 9.9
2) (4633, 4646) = 12.1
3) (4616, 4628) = 11.6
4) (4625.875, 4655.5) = 12.3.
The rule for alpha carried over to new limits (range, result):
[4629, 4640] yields 11.6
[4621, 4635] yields 11.5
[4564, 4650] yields 11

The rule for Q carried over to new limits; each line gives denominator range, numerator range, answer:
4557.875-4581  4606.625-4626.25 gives 1.15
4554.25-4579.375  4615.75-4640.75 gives 1.21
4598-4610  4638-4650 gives 1.23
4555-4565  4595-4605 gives 1.15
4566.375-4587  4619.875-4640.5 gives 1.16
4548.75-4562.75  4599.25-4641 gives 1.26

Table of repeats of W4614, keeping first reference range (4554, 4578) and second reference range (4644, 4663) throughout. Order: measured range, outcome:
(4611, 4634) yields 1.5 angstrom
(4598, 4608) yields 0.8 angstrom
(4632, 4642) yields 0.8 angstrom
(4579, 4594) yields 0.9 angstrom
